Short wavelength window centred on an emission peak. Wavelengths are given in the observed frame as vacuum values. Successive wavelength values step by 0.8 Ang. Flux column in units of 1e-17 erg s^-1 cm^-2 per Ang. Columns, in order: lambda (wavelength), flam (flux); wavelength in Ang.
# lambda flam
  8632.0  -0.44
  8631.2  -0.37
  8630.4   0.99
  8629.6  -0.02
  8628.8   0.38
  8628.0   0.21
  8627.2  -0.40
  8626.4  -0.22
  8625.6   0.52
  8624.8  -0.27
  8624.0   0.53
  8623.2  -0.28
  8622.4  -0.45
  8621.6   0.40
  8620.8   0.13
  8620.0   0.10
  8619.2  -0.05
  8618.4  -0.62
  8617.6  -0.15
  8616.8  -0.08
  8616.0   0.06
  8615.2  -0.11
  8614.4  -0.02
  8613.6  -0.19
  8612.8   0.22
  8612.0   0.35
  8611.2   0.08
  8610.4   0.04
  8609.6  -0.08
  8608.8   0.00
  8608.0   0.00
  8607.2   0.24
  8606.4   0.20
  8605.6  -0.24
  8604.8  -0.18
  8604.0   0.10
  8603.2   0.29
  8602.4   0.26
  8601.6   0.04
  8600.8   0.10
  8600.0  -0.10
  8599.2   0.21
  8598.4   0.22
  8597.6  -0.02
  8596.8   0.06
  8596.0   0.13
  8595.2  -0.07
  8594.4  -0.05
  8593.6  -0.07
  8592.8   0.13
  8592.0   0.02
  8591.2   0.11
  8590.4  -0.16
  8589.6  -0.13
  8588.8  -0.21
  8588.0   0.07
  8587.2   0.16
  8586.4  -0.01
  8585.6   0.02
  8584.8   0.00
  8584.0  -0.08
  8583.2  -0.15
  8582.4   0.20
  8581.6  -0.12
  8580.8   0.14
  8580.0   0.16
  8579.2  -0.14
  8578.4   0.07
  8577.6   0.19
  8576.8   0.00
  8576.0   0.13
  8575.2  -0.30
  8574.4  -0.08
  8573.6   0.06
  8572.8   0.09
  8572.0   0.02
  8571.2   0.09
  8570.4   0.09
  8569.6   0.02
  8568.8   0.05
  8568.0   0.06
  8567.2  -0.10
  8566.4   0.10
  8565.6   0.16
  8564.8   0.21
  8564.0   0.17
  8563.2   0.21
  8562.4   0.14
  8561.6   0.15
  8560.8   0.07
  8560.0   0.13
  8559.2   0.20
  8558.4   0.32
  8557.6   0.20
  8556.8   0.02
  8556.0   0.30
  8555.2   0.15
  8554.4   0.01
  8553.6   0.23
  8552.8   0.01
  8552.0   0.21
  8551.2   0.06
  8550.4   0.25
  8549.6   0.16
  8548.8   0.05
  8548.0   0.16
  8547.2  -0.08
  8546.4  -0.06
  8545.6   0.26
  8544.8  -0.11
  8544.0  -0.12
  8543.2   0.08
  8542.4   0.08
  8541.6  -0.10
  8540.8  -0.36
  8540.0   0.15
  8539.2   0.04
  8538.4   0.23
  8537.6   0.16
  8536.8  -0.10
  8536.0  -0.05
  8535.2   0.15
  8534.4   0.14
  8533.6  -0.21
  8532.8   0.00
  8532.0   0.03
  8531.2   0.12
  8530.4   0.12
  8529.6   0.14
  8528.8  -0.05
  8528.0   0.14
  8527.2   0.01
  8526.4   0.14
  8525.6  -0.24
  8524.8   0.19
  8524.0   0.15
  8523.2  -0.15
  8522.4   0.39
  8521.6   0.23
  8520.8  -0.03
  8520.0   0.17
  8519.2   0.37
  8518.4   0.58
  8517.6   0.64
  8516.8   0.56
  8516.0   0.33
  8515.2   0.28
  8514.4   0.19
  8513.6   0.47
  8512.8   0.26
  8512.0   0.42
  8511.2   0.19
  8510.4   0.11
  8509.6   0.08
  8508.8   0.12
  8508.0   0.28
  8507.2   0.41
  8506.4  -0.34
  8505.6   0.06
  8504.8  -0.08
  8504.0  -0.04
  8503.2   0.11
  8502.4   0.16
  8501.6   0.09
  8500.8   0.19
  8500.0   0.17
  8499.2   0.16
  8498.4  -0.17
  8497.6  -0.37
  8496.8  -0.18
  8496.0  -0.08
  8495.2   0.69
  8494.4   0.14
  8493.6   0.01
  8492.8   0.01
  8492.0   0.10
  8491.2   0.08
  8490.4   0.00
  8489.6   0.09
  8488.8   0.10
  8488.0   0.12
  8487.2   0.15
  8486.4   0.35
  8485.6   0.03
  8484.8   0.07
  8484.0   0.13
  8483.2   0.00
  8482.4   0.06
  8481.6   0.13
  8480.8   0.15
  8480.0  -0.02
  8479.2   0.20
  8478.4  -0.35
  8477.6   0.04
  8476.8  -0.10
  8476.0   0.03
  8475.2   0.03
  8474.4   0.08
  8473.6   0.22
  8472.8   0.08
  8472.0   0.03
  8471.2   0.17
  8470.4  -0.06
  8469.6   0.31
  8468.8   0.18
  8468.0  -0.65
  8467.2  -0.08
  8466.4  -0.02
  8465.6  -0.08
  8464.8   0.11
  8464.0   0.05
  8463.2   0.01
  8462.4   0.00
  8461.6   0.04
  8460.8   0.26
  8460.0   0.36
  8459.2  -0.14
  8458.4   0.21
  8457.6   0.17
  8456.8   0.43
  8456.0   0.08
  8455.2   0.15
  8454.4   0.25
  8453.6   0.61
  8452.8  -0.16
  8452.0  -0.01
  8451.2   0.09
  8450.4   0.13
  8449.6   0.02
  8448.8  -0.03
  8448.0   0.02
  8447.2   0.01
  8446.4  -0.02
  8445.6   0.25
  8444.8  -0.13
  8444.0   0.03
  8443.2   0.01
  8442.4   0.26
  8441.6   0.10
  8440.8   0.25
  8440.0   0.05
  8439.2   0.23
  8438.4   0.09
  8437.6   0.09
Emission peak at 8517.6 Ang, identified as H-gamma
